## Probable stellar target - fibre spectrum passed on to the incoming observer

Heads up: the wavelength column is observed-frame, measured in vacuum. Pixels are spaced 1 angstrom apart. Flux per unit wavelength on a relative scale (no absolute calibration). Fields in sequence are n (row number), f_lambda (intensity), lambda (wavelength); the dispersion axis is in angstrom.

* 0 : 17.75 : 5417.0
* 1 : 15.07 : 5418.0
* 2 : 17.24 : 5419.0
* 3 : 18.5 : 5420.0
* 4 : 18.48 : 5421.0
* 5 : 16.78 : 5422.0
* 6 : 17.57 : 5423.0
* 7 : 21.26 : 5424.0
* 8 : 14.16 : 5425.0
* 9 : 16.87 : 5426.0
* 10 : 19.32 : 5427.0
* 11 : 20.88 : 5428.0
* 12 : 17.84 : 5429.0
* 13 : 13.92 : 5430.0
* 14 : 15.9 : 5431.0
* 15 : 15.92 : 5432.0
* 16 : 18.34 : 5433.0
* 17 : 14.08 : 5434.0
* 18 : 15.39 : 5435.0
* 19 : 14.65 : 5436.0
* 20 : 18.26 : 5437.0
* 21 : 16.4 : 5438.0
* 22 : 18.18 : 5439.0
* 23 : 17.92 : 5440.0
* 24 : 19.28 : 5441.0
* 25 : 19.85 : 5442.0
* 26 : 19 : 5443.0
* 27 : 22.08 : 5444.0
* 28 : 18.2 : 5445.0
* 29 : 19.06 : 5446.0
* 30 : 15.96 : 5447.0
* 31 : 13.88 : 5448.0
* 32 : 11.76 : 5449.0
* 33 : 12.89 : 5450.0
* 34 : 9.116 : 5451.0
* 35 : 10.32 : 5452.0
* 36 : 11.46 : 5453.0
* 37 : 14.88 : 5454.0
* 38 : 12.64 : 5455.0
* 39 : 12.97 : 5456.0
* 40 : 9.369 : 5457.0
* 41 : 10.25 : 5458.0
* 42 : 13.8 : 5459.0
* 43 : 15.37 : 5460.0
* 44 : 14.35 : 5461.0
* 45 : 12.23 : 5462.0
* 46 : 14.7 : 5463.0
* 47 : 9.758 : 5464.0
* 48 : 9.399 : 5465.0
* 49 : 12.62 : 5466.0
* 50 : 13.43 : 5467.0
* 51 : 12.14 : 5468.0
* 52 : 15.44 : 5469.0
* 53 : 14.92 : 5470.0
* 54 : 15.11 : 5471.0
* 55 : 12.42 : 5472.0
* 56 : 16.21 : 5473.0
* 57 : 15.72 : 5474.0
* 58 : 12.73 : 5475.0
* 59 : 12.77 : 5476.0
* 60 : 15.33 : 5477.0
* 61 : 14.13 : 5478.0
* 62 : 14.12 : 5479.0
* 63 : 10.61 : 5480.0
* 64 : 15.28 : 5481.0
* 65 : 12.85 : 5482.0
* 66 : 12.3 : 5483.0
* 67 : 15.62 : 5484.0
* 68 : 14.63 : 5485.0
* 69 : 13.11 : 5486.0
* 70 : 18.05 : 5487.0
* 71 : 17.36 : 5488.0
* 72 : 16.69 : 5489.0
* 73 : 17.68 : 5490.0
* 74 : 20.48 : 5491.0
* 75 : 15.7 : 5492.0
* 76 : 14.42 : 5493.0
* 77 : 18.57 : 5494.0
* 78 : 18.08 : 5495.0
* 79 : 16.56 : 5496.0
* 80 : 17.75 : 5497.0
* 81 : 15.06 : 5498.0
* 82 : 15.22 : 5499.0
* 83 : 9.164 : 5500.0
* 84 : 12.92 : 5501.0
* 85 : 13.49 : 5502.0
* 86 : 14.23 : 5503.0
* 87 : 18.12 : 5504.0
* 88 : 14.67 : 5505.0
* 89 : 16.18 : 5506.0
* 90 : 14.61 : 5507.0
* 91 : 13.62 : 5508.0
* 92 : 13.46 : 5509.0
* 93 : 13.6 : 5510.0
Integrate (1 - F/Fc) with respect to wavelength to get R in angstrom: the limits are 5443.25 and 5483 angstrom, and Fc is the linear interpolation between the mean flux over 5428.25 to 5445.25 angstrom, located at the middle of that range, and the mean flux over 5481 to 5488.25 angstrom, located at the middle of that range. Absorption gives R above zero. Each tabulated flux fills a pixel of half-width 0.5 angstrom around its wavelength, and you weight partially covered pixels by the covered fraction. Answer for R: 5.8 angstrom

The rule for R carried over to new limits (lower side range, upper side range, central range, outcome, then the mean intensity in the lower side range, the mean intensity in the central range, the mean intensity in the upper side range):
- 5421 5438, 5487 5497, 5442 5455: 1.59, 17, 15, 17.3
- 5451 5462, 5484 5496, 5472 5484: 1.03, 12.4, 13.8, 16.7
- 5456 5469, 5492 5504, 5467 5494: -2.01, 12.4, 14.9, 15.2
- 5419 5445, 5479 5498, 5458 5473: 2.98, 17.6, 13.3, 15.8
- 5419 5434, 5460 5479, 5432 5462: 1.02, 17.4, 15.1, 13.6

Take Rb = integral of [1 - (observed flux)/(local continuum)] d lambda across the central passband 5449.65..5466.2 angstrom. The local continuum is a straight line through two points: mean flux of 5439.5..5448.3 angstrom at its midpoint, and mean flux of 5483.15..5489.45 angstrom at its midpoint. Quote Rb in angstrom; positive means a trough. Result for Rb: 5.1 angstrom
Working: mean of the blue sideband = 18.5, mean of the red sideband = 15.7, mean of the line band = 12.1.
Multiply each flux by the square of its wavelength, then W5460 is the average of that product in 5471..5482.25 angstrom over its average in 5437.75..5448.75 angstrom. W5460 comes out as 0.8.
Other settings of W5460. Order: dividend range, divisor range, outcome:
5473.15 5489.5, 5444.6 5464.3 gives 1.11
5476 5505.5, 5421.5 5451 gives 0.92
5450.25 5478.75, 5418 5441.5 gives 0.76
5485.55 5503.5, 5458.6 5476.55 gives 1.18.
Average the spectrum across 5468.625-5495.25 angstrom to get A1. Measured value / 15.2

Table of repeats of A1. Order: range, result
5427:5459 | 15.5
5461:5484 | 13.4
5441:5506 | 14.6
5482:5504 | 15.6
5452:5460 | 12.3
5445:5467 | 12.8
